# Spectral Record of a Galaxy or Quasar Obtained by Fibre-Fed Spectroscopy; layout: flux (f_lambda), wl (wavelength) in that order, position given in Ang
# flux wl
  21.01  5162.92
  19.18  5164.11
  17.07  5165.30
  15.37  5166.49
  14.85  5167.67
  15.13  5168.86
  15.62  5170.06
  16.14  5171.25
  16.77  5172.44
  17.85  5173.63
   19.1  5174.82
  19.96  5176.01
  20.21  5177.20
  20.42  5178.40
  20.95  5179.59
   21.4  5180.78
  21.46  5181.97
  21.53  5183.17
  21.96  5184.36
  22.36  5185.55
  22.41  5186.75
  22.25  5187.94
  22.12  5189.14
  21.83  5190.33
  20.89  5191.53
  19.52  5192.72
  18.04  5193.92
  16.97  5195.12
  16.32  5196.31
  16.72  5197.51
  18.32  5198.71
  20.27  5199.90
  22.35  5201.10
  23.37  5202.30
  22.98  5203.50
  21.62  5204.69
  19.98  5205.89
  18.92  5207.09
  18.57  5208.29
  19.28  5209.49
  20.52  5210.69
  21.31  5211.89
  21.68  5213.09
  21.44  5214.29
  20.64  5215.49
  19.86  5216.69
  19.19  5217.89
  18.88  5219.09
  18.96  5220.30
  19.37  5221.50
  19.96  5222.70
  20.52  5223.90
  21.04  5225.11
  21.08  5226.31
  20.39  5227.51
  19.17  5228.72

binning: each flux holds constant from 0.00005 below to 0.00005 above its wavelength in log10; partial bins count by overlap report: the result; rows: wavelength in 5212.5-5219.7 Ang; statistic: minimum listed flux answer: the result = 18.88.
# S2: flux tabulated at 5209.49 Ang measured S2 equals 19.28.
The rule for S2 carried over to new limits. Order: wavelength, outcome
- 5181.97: 21.46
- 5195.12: 16.97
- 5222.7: 19.96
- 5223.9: 20.52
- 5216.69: 19.86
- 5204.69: 21.62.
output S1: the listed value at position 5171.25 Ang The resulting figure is 16.14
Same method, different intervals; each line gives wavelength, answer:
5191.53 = 20.89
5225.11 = 21.04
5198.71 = 18.32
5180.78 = 21.4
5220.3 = 18.96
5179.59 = 20.95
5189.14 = 22.12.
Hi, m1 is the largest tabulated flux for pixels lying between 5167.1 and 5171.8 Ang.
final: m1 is 16.14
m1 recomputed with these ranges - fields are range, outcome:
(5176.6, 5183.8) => 21.53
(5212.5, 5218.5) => 21.68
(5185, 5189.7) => 22.41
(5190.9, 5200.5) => 20.89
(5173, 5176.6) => 19.96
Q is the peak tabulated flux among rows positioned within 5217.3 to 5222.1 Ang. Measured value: 19.37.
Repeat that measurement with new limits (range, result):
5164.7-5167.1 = 17.07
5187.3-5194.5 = 22.25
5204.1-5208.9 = 21.62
